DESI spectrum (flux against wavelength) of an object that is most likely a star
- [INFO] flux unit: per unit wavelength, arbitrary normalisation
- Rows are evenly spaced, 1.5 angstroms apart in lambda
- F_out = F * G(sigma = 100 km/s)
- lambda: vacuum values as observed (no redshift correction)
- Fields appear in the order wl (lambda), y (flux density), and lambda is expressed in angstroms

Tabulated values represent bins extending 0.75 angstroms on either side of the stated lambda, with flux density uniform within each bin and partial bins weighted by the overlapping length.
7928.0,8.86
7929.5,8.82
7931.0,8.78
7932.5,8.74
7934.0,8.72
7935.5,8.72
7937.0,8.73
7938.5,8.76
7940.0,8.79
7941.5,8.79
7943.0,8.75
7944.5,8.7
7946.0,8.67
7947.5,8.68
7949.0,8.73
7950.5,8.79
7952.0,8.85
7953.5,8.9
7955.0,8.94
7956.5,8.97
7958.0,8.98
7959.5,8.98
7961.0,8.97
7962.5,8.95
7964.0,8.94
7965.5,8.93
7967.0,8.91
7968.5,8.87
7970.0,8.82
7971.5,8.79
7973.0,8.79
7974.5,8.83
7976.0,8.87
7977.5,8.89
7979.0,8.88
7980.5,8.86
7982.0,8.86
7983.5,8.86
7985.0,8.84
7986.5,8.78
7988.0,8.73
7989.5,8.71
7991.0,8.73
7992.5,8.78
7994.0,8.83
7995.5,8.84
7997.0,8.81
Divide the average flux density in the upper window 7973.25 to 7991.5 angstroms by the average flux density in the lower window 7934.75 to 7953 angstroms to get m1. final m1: 1.01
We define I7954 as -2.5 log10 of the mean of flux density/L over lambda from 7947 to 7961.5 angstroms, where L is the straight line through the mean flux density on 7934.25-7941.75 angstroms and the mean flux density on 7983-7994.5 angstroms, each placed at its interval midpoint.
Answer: -0.015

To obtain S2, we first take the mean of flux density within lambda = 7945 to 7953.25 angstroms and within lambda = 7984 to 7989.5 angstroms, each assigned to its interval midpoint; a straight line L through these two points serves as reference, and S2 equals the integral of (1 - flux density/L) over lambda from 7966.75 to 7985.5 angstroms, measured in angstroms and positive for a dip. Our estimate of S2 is -0.2 angstroms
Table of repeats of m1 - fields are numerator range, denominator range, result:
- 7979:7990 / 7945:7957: 1.00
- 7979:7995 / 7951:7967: 0.98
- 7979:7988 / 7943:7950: 1.01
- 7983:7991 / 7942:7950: 1.01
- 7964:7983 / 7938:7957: 1.01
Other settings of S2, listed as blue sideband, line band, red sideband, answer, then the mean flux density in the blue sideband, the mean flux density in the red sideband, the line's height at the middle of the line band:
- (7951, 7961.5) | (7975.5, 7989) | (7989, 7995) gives 0.0 angstroms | 8.94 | 8.77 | 8.81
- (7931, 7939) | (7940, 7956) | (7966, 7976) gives 0.0 angstroms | 8.74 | 8.84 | 8.77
